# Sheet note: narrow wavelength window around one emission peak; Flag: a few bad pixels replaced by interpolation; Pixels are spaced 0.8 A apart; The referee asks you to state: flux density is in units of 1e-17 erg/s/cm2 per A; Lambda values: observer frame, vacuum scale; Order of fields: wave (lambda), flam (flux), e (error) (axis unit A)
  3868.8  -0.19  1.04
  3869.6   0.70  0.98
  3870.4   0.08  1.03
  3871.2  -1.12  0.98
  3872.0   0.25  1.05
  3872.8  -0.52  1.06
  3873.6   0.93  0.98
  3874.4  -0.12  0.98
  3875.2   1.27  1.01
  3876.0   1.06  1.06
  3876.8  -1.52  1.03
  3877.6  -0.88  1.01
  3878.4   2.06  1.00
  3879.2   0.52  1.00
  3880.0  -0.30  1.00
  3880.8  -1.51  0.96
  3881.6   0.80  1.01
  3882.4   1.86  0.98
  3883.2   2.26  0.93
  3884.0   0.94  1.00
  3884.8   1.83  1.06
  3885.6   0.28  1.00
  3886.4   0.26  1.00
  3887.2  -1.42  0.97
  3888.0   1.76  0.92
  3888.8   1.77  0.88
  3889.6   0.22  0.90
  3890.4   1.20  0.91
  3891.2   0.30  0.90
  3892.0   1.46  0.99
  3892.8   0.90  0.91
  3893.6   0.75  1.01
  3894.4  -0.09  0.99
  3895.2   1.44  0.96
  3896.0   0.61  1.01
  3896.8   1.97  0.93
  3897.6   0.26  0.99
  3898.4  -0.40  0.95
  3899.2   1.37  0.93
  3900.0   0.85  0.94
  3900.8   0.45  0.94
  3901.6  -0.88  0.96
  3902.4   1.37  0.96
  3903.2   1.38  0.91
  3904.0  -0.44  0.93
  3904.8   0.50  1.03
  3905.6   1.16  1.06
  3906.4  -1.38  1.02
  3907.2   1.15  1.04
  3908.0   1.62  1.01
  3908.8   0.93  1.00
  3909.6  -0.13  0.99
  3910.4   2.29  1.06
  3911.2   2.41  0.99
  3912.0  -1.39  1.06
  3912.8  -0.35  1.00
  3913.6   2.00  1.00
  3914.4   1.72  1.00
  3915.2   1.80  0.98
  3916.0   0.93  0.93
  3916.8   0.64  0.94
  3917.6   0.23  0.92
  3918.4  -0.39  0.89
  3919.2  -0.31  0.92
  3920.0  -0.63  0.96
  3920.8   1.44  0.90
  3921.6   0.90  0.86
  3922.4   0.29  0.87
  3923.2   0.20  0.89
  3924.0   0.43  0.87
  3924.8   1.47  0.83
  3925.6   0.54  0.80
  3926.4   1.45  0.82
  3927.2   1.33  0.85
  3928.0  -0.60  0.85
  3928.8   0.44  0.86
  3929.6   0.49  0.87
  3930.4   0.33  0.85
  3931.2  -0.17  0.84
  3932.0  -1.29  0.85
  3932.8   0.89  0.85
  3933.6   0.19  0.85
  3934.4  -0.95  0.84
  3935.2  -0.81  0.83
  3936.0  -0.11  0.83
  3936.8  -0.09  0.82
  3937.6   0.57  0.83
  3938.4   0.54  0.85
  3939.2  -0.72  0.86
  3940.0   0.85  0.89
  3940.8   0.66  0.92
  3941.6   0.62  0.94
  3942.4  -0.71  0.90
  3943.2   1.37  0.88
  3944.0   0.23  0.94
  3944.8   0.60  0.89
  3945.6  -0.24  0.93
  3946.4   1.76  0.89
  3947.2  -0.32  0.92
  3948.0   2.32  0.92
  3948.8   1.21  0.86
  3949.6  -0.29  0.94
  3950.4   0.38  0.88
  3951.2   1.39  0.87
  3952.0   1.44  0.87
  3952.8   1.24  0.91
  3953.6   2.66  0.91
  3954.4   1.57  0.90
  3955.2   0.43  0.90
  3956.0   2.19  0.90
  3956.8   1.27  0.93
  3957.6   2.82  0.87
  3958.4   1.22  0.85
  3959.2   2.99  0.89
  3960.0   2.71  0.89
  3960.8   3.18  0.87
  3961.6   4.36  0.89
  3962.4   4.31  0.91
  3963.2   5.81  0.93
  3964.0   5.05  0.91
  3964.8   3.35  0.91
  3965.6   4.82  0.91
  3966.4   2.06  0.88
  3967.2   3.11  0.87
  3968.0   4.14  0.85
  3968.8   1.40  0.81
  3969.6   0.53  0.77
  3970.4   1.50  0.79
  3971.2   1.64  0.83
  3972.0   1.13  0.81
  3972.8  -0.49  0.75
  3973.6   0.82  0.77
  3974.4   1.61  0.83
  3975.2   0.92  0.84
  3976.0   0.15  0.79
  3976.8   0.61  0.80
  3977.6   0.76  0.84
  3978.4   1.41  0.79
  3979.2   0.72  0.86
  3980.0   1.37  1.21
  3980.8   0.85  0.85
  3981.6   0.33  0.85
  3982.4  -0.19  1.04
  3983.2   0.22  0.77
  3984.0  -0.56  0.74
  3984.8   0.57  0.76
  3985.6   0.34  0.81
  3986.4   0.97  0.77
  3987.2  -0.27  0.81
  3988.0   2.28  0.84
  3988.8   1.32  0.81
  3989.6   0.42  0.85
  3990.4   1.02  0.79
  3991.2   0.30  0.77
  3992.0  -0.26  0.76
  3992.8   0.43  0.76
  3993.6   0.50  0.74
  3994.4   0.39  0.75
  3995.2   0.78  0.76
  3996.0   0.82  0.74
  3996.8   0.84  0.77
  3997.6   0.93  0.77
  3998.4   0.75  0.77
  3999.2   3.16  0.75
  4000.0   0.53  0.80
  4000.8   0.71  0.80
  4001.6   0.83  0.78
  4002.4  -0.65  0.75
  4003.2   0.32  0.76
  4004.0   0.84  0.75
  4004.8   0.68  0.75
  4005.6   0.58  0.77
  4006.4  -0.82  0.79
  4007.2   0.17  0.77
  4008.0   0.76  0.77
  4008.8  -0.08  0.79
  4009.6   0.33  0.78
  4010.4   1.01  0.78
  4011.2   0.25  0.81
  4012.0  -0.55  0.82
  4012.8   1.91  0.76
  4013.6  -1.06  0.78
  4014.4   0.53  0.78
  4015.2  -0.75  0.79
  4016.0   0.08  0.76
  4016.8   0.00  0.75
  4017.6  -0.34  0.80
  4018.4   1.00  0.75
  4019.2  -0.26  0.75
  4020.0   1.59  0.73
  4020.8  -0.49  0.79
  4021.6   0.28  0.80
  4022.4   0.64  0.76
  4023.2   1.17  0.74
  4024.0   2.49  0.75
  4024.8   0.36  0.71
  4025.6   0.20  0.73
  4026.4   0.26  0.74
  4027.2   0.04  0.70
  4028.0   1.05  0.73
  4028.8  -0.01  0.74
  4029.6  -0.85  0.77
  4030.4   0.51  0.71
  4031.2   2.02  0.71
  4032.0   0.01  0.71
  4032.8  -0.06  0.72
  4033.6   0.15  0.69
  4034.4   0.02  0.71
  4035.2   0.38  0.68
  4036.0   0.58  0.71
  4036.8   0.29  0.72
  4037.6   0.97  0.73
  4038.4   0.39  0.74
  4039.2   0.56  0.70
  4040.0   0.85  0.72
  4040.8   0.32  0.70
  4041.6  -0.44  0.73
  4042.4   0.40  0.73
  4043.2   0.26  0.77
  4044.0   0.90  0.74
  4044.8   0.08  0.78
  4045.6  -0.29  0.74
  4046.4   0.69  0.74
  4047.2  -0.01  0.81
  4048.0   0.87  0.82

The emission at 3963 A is Lyman alpha 1216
